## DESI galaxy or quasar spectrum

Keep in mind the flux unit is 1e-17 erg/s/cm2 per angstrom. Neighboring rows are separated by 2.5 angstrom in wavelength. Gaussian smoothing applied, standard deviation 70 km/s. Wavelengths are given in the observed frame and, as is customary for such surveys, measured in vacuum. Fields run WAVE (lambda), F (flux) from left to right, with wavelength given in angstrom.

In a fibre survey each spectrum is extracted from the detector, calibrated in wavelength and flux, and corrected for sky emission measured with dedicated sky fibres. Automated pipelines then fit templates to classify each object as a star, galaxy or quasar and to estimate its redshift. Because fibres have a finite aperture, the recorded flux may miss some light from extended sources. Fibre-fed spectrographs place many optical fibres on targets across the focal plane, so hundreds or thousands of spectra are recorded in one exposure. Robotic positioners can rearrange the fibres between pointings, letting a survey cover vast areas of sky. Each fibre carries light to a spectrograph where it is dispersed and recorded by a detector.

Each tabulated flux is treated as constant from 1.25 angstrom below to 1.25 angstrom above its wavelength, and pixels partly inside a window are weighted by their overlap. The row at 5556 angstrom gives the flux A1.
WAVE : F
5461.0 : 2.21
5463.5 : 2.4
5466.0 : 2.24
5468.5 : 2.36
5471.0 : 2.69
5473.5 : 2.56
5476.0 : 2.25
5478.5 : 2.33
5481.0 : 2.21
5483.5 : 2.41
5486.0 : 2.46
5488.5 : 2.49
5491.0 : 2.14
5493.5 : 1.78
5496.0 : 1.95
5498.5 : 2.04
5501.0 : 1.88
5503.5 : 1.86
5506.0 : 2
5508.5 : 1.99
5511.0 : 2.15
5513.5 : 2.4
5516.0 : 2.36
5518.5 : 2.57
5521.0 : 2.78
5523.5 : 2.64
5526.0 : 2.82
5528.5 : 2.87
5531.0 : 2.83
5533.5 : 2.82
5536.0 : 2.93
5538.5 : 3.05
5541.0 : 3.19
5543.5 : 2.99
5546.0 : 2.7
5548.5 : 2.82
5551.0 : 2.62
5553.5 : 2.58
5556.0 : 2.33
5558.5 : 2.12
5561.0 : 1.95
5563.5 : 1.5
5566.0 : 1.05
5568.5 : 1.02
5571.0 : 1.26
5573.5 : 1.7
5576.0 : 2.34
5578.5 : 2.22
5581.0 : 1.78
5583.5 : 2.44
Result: 2.33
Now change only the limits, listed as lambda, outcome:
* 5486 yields 2.46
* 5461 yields 2.21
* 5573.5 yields 1.7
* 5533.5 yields 2.82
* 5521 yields 2.78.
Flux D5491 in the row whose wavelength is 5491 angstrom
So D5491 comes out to 2.14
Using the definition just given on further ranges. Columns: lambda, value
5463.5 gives 2.4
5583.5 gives 2.44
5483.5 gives 2.41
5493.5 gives 1.78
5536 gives 2.93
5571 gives 1.26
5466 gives 2.24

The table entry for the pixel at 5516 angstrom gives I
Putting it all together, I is 2.36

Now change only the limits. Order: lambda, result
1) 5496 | 1.95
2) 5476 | 2.25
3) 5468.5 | 2.36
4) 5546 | 2.7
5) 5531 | 2.83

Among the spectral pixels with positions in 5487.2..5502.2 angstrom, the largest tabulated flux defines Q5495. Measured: 2.49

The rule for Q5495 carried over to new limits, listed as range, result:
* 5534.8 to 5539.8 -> 3.05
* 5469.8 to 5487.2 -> 2.69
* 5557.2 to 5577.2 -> 2.34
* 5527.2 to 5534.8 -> 2.87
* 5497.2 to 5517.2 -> 2.4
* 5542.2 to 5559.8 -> 2.99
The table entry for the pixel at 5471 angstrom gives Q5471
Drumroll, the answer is 2.69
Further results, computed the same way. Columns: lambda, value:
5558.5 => 2.12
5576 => 2.34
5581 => 1.78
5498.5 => 2.04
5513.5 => 2.4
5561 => 1.95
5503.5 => 1.86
